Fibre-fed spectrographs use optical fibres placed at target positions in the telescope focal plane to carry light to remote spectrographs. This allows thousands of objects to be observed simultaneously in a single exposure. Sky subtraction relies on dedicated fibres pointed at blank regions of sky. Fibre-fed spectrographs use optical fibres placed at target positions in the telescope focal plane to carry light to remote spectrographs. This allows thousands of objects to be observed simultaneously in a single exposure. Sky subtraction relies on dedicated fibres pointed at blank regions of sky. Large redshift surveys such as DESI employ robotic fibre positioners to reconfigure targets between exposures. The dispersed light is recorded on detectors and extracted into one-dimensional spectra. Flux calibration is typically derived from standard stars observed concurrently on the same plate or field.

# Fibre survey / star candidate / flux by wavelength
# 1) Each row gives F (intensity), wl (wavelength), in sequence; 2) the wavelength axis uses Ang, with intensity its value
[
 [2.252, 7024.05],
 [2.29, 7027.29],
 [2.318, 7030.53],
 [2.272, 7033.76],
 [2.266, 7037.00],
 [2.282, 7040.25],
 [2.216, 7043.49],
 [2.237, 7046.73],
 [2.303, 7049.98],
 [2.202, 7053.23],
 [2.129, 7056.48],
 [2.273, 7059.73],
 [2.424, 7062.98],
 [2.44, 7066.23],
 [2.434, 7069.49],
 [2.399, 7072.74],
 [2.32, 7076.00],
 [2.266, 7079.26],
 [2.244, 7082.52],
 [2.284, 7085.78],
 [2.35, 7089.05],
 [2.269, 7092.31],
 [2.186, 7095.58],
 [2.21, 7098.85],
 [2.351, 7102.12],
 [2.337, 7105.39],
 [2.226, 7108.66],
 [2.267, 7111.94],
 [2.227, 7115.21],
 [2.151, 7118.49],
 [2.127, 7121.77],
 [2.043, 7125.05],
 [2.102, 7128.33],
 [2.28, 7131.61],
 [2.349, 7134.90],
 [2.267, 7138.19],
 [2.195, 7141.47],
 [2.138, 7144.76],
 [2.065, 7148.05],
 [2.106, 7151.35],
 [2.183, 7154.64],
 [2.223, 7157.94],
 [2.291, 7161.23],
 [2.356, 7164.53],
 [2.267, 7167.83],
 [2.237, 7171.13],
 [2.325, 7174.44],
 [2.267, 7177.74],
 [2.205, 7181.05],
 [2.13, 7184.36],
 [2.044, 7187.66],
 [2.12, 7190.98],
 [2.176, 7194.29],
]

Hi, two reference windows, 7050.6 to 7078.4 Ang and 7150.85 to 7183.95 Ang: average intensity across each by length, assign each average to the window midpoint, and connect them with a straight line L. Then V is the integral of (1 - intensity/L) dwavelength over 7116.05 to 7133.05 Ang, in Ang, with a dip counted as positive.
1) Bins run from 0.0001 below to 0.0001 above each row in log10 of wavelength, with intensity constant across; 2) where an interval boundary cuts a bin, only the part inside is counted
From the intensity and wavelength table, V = 1.02 Ang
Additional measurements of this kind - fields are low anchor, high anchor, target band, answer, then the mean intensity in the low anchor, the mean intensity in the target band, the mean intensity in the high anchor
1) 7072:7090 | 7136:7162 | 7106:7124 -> 0.3 Ang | 2.3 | 2.2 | 2.18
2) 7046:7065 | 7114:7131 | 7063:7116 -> -2.5 Ang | 2.27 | 2.31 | 2.14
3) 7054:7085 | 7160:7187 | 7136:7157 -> 1.0 Ang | 2.32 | 2.17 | 2.25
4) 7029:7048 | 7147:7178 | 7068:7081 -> -0.6 Ang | 2.27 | 2.35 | 2.23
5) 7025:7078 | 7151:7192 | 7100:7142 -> 0.5 Ang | 2.3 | 2.23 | 2.22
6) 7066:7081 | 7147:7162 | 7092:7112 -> 0.3 Ang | 2.36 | 2.26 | 2.17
